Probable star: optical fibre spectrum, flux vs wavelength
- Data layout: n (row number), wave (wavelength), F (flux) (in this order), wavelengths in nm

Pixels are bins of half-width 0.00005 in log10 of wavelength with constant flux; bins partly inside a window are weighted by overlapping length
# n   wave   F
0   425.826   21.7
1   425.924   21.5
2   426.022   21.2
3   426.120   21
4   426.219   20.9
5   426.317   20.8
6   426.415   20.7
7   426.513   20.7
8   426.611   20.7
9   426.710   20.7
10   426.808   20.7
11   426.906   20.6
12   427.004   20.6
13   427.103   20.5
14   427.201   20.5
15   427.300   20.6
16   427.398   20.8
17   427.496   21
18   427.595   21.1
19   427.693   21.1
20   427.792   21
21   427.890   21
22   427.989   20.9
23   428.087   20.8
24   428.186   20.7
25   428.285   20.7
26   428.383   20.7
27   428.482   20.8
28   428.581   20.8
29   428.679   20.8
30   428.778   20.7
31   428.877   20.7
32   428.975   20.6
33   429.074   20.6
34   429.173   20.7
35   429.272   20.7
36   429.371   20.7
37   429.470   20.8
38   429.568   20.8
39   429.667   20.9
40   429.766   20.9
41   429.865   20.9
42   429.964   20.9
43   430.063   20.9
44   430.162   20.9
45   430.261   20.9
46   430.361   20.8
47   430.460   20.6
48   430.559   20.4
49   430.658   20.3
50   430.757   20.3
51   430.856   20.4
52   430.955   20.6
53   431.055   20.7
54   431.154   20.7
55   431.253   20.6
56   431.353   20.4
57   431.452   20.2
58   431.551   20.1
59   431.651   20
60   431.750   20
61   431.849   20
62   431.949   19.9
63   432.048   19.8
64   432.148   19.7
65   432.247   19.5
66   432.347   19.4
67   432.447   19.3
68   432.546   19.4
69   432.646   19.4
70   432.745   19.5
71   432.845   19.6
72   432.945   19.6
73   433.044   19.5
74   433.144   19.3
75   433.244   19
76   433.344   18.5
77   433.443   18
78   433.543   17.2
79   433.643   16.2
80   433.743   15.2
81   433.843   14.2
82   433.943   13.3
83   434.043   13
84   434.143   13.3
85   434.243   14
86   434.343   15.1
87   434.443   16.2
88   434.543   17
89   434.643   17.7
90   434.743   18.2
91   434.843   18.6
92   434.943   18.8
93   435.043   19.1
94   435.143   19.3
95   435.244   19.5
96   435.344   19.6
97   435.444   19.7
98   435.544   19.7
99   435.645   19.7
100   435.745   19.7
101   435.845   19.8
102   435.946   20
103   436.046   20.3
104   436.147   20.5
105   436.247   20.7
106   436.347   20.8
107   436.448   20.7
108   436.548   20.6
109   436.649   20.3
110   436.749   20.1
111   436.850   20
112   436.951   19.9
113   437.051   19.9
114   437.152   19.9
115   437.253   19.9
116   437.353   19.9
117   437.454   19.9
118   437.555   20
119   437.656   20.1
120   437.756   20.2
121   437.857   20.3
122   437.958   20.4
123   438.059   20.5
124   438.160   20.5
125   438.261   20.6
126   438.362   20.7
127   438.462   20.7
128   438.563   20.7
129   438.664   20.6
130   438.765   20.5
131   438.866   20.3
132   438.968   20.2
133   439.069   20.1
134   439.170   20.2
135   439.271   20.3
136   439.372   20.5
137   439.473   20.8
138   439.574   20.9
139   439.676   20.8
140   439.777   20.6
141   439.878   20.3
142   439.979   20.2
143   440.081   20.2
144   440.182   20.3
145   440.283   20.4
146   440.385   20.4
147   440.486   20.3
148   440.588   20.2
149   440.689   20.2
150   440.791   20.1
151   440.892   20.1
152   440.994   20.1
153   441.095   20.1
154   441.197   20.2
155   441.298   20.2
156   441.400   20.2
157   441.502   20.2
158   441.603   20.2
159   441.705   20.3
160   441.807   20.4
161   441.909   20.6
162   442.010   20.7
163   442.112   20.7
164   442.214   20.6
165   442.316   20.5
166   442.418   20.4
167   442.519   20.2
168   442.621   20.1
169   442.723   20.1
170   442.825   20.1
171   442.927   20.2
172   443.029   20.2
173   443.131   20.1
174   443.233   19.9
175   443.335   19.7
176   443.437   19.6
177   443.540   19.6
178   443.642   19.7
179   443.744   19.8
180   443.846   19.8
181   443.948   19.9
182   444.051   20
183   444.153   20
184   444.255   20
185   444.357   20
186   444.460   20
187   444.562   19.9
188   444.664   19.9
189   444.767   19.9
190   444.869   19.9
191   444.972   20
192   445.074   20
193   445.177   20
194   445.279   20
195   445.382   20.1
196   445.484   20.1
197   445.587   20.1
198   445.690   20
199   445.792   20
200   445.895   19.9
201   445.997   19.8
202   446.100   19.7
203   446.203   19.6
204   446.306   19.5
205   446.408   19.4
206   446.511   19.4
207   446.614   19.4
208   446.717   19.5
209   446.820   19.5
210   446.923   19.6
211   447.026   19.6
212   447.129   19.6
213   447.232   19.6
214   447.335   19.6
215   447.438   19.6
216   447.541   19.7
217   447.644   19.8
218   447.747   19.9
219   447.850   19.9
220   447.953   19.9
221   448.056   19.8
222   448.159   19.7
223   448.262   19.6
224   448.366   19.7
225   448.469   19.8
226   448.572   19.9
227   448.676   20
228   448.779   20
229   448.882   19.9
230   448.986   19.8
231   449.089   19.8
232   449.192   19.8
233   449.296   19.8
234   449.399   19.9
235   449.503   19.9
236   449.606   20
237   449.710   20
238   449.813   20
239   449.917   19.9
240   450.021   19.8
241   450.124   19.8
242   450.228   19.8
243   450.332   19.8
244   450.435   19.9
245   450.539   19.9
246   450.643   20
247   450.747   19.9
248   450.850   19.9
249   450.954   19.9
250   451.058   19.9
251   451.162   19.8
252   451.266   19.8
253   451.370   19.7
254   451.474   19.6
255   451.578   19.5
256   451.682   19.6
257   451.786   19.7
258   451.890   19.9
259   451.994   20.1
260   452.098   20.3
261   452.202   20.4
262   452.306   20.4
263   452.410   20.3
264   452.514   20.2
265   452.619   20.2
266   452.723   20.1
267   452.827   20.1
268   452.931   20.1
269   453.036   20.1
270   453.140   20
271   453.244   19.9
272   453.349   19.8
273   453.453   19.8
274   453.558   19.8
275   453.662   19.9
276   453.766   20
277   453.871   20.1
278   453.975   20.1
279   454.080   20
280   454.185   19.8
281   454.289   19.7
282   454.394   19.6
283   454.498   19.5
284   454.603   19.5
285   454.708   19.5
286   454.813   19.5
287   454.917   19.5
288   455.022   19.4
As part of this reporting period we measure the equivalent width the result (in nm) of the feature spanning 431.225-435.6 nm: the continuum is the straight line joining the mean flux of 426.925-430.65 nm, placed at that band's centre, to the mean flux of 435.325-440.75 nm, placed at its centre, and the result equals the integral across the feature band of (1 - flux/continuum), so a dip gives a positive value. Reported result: 0.47 nm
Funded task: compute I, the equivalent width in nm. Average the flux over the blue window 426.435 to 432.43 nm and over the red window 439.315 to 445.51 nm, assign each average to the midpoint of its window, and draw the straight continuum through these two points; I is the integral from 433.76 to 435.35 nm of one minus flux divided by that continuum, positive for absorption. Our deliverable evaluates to 0.30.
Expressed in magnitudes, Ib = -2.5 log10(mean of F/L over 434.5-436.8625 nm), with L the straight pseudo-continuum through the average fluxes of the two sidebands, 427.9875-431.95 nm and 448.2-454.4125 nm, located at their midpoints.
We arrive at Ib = 0.04 mag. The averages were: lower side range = 20.6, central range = 19.6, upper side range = 19.9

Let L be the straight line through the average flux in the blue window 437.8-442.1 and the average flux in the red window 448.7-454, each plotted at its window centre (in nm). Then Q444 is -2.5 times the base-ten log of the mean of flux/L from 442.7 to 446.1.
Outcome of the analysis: 0.014 mag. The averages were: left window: 20.4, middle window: 19.9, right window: 19.9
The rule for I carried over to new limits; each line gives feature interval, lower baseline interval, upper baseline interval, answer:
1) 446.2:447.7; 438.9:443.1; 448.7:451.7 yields 0.03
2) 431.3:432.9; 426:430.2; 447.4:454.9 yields 0.07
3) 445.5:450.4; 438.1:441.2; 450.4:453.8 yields 0.08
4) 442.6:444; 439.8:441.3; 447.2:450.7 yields 0.01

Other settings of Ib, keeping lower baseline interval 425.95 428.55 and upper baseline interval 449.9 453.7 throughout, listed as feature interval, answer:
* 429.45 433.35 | 0.027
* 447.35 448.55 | 0.016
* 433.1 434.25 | 0.274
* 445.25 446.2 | 0.011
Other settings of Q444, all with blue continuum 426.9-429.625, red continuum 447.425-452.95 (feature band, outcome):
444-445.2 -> 0.01 mag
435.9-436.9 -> 0.00 mag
